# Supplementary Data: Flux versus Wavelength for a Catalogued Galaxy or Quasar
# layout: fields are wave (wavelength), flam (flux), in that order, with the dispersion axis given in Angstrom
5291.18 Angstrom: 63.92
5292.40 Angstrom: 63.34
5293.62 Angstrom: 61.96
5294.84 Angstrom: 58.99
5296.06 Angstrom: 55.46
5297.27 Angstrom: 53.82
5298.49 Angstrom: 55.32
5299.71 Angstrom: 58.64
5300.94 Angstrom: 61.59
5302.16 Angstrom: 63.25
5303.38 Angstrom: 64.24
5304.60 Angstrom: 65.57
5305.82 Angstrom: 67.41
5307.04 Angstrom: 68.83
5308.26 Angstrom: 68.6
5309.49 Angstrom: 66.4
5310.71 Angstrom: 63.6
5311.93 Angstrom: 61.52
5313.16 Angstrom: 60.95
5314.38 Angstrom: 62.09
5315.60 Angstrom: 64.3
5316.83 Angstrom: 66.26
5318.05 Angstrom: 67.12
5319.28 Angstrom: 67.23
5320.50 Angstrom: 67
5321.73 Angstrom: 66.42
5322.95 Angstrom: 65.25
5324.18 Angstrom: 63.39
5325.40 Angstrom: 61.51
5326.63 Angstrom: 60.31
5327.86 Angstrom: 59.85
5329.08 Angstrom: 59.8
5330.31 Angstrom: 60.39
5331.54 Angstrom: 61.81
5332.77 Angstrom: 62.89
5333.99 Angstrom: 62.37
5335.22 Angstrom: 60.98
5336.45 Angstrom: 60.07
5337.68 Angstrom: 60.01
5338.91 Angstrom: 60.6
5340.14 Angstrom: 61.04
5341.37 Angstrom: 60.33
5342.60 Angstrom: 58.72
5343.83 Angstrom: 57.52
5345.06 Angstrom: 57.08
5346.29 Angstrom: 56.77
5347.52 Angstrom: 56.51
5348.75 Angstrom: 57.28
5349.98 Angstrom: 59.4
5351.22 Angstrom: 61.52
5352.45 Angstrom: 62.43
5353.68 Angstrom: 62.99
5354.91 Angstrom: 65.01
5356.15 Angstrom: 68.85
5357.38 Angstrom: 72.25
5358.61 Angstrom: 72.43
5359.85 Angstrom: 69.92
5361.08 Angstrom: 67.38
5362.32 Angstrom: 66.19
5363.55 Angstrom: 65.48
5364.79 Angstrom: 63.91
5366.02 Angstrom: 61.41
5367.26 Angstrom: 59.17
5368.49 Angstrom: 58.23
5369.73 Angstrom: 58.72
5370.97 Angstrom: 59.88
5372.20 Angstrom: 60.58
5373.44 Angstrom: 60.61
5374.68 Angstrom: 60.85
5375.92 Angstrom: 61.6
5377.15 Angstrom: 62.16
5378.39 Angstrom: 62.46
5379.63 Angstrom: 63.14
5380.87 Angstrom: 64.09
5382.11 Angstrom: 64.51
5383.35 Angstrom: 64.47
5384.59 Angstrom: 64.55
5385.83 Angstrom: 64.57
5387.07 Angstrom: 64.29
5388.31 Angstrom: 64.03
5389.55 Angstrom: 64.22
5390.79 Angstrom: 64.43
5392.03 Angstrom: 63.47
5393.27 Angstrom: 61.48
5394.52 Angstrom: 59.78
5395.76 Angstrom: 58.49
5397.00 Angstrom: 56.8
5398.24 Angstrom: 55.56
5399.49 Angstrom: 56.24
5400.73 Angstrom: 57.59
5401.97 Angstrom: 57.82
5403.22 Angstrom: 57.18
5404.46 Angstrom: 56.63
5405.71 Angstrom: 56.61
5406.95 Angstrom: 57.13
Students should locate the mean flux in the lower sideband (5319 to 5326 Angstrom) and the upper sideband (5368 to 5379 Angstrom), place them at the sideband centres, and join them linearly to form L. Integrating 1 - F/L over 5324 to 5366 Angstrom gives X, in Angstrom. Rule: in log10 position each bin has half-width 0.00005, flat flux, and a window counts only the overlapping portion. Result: 0.5 Angstrom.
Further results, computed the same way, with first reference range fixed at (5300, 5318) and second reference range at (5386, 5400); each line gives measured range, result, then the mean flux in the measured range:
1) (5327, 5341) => 0.58 Angstrom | 60.9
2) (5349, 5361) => -0.63 Angstrom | 65.9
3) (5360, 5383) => -0.20 Angstrom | 62.4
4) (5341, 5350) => 0.74 Angstrom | 57.8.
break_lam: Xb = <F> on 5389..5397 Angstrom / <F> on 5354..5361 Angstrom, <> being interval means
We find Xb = 0.89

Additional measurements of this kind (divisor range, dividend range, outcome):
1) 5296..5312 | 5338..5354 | 0.95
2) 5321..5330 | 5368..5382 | 0.98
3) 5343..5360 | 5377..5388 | 1.02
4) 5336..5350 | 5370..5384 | 1.06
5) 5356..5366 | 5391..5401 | 0.87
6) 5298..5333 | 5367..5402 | 0.96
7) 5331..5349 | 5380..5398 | 1.05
